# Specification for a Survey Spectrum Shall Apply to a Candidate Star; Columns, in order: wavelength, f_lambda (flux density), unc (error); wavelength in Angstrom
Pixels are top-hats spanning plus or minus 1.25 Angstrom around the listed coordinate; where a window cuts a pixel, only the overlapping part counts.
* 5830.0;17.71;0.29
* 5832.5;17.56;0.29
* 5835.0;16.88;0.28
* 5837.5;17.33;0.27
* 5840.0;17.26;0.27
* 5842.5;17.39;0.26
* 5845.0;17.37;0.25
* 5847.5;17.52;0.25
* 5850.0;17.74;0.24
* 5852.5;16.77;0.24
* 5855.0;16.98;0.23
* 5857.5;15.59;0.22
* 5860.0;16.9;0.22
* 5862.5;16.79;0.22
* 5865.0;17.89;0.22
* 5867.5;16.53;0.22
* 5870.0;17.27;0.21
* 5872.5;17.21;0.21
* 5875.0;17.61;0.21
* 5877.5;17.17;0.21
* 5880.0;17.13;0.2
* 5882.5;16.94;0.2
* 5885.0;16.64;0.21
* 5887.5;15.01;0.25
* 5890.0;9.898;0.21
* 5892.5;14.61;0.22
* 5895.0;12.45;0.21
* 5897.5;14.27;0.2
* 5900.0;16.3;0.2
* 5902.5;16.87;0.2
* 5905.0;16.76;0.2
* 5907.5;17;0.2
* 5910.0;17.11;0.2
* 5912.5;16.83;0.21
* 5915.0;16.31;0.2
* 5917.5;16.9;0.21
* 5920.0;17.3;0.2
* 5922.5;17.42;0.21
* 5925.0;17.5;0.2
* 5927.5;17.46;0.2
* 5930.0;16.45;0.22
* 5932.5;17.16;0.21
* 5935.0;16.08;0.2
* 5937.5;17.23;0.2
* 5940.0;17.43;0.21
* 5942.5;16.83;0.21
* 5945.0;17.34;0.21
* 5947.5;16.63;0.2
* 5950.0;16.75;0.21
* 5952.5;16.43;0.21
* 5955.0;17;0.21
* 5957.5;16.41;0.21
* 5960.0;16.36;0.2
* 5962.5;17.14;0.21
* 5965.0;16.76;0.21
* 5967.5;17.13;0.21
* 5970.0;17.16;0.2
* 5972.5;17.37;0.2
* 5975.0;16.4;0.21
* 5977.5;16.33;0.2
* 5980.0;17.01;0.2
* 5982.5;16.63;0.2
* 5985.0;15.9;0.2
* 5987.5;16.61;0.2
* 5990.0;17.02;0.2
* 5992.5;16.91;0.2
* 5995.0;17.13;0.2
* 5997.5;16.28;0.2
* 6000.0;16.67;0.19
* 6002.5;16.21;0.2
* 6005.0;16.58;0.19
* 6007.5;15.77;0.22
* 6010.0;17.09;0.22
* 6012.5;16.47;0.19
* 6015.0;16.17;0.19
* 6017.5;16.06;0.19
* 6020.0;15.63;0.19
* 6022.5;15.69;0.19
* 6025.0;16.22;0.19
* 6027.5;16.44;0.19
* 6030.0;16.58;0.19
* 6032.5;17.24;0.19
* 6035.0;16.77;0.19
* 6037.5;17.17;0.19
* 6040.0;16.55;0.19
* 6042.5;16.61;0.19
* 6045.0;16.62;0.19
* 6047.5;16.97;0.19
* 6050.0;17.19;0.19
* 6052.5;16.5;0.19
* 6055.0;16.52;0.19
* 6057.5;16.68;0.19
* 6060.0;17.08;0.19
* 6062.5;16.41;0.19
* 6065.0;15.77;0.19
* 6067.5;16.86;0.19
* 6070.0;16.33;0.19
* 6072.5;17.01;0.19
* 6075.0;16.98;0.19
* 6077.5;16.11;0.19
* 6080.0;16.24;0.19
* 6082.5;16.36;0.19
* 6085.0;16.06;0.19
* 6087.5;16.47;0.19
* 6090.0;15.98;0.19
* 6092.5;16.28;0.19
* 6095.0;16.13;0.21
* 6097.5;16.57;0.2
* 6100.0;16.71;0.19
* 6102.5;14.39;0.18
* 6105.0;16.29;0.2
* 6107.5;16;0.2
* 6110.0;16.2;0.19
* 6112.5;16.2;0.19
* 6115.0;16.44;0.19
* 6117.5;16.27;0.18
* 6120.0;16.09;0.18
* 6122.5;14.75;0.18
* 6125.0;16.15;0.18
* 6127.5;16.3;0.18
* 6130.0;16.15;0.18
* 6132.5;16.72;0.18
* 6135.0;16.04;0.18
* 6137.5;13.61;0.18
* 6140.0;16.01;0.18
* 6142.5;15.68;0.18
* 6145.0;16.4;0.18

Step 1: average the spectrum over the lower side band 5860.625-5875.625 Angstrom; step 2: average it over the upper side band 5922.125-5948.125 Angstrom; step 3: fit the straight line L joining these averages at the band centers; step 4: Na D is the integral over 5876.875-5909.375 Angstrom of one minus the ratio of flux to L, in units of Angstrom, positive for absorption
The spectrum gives 3.2 Angstrom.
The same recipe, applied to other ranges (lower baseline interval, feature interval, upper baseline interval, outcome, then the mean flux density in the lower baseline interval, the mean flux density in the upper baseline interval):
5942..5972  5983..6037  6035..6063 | 1.1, 16.8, 16.8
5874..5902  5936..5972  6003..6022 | -2.5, 15.3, 16.2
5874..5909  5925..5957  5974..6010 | -1.7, 15.6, 16.6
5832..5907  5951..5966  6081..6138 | -0.4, 16.4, 16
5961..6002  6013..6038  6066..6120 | 0.3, 16.8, 16.3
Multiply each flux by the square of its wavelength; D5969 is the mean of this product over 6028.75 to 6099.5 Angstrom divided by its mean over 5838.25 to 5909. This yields 1.08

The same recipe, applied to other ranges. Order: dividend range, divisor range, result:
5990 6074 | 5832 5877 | 1.03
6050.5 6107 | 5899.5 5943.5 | 1.02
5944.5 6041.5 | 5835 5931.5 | 1.04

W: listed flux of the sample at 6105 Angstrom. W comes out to 16.29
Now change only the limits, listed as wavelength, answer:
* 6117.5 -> 16.27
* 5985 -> 15.9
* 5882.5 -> 16.94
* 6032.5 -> 17.24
